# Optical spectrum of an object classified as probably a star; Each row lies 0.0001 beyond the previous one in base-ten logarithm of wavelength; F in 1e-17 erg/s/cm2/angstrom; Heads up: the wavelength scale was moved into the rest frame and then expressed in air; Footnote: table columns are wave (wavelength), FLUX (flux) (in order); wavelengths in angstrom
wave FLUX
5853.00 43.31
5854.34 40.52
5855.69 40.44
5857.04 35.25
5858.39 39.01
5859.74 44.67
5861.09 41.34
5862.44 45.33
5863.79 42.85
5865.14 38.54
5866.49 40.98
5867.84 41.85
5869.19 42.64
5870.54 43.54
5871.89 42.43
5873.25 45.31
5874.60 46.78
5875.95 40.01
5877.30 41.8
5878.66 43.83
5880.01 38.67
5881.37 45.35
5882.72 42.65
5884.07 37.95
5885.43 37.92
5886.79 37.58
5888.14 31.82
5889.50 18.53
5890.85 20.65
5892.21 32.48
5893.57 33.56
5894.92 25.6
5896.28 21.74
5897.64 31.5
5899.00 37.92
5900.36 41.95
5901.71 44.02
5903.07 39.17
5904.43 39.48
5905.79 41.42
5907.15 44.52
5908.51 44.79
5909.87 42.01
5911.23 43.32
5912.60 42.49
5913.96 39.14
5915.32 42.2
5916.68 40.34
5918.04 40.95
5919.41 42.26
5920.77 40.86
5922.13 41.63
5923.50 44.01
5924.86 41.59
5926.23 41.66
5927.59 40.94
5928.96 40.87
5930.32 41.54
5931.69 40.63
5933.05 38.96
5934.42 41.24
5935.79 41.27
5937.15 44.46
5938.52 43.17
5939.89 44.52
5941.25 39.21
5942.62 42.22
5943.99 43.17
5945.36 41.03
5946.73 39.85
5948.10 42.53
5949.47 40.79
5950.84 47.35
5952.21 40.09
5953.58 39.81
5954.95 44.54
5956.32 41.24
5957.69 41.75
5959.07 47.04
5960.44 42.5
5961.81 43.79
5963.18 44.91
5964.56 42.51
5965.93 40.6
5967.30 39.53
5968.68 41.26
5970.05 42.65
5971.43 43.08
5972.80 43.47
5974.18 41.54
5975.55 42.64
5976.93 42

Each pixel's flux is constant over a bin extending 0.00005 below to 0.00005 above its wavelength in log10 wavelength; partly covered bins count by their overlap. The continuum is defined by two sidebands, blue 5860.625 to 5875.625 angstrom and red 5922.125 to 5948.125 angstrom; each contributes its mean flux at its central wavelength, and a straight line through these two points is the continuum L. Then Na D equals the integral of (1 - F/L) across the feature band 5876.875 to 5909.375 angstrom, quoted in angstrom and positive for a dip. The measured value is 4.6 angstrom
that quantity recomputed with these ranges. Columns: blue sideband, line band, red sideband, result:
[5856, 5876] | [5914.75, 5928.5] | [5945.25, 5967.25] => 0.2 angstrom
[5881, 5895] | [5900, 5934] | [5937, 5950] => -3.5 angstrom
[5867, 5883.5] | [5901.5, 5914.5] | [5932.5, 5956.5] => 0.1 angstrom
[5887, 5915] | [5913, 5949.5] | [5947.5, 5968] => -1.9 angstrom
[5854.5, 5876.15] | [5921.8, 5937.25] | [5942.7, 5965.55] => 0.4 angstrom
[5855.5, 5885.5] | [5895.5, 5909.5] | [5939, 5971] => 1.1 angstrom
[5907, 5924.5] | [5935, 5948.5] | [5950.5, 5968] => 0.1 angstrom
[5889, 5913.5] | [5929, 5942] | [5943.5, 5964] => -0.4 angstrom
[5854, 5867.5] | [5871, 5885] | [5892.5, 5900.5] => -2.4 angstrom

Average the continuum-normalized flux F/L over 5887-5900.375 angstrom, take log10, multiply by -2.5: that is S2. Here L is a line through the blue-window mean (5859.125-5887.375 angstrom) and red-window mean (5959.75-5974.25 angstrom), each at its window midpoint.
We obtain 0.40 mag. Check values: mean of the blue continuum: 42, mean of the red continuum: 42.4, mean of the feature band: 29.2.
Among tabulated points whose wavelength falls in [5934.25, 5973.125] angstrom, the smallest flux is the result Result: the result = 39.21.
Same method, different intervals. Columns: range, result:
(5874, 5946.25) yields 18.53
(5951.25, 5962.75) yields 39.81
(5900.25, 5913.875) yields 39.17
